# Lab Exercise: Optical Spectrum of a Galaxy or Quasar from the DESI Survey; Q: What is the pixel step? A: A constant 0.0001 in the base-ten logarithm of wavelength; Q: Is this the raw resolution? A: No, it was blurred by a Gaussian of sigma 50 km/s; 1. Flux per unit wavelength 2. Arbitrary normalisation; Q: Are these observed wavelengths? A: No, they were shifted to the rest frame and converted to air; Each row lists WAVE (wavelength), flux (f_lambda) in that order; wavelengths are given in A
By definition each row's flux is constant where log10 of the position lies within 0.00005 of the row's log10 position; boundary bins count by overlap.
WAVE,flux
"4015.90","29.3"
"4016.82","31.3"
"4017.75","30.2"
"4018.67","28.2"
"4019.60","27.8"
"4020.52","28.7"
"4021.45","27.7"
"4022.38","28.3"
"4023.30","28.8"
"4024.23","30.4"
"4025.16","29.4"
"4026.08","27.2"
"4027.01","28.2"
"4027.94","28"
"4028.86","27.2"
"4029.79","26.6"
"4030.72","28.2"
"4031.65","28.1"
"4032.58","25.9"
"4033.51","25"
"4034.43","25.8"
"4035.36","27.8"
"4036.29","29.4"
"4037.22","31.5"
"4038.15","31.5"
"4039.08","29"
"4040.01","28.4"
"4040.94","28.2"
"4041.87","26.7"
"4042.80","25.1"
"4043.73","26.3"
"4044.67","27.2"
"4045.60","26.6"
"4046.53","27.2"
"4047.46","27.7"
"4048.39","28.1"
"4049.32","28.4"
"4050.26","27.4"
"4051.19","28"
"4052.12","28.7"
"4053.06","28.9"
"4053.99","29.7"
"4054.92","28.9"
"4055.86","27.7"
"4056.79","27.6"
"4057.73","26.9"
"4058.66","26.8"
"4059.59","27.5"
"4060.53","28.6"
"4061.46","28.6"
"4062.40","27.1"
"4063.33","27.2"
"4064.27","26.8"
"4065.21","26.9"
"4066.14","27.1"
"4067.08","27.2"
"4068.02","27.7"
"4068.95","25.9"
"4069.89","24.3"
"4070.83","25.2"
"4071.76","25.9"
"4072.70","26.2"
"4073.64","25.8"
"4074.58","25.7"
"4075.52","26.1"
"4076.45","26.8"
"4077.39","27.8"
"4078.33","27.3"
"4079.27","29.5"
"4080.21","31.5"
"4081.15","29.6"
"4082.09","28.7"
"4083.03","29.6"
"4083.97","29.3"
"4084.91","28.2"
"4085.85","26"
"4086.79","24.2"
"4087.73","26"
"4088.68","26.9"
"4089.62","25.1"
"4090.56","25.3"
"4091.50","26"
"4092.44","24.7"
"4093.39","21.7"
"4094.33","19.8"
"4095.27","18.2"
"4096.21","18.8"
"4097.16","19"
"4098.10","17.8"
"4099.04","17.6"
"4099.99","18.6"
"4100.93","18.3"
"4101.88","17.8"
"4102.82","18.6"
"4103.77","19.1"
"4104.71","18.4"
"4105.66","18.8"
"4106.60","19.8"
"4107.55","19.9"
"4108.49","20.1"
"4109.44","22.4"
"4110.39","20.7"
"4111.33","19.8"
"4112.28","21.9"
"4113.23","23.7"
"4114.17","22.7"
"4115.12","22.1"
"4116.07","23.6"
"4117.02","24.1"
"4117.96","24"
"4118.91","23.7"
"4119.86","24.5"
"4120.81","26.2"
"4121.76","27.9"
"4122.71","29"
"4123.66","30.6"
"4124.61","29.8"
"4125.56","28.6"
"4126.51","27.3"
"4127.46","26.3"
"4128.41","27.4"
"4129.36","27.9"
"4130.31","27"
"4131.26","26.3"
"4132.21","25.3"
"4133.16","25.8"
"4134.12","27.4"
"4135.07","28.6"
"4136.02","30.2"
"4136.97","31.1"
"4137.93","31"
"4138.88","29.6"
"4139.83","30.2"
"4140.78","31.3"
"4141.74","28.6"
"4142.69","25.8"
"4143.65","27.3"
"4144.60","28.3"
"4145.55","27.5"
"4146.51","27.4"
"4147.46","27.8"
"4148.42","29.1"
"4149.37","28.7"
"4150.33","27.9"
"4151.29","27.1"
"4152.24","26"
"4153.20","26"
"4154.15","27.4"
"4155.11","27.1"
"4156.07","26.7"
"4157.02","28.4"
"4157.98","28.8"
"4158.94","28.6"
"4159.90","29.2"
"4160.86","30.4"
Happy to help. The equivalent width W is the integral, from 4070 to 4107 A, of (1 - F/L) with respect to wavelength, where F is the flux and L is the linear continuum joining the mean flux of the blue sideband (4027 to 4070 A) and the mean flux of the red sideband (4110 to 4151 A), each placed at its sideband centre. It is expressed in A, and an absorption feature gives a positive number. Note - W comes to 4.6 A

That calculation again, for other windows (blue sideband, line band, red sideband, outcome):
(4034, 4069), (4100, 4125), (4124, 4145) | 5.0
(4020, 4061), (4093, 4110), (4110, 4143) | 4.9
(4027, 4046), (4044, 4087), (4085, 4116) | -4.8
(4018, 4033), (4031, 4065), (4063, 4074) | -0.8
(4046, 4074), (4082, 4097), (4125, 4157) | 1.6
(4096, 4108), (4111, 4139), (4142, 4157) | -4.3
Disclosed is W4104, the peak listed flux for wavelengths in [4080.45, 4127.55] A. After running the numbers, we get 30.6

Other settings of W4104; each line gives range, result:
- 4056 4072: 28.6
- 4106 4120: 24.5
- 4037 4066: 31.5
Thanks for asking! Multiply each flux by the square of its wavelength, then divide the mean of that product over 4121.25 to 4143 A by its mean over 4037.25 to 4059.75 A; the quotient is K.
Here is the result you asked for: 1.06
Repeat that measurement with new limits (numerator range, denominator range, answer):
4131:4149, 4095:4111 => 1.51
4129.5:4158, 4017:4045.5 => 1.05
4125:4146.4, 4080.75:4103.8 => 1.25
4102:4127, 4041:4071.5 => 0.88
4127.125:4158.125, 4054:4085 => 1.05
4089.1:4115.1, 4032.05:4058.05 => 0.76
